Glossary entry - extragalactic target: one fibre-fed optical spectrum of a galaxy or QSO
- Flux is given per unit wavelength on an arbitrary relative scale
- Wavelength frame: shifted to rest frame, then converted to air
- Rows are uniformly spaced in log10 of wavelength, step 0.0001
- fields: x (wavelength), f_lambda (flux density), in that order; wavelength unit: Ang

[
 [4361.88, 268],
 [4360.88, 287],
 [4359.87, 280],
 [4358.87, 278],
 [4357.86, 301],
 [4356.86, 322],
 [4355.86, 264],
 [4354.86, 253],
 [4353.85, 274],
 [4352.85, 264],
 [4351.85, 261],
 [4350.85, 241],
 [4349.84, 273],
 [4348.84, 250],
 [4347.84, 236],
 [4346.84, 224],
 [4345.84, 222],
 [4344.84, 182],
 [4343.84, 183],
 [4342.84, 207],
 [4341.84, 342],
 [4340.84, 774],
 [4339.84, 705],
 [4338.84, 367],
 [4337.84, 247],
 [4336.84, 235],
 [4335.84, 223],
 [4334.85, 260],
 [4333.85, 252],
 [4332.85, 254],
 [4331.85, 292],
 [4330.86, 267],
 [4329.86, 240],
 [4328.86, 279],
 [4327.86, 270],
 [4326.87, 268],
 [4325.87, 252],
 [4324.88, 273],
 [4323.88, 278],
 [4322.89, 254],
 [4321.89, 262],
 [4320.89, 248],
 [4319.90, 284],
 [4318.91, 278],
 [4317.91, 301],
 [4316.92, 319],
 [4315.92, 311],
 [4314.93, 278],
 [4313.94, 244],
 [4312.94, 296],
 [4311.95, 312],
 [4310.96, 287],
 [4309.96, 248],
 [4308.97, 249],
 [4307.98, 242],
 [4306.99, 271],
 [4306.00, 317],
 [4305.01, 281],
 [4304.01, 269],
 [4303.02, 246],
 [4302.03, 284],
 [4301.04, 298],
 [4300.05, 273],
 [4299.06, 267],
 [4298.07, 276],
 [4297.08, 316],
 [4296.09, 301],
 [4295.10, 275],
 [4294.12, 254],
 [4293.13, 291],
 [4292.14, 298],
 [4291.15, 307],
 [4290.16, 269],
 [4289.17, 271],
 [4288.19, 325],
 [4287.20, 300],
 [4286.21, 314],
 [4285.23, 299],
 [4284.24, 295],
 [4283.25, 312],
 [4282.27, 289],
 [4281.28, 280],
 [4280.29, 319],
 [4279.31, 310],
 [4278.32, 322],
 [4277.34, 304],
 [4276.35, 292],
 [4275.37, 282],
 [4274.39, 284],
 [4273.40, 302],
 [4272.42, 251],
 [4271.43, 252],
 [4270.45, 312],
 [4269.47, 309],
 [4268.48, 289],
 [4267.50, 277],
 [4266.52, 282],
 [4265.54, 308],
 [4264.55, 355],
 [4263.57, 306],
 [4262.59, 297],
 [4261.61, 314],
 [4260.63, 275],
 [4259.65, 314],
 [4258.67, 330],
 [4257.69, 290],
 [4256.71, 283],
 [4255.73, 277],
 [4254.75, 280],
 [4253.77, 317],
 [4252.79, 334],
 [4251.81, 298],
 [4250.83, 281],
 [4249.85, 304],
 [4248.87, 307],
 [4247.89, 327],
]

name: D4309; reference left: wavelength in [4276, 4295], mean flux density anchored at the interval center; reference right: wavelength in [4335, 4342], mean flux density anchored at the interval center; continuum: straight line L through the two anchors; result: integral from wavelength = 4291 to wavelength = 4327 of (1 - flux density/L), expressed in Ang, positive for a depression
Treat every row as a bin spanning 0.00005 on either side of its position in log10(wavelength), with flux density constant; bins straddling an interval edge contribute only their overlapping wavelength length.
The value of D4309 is 6.9 Ang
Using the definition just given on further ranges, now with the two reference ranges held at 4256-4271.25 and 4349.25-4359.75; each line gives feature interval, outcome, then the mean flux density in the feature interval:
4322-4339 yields 1.1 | 263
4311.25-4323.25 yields 0.1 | 283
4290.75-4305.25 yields 0.4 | 282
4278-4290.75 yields -0.2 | 300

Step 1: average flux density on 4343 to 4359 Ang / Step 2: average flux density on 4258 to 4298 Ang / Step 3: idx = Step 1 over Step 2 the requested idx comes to 0.8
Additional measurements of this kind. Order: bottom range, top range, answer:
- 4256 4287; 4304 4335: 0.92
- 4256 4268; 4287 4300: 0.95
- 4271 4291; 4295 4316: 0.95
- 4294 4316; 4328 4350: 1.07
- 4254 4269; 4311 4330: 0.93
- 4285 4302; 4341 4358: 0.90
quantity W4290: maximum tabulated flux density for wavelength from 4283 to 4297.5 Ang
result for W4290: 325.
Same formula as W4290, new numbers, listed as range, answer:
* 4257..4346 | 774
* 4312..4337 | 319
